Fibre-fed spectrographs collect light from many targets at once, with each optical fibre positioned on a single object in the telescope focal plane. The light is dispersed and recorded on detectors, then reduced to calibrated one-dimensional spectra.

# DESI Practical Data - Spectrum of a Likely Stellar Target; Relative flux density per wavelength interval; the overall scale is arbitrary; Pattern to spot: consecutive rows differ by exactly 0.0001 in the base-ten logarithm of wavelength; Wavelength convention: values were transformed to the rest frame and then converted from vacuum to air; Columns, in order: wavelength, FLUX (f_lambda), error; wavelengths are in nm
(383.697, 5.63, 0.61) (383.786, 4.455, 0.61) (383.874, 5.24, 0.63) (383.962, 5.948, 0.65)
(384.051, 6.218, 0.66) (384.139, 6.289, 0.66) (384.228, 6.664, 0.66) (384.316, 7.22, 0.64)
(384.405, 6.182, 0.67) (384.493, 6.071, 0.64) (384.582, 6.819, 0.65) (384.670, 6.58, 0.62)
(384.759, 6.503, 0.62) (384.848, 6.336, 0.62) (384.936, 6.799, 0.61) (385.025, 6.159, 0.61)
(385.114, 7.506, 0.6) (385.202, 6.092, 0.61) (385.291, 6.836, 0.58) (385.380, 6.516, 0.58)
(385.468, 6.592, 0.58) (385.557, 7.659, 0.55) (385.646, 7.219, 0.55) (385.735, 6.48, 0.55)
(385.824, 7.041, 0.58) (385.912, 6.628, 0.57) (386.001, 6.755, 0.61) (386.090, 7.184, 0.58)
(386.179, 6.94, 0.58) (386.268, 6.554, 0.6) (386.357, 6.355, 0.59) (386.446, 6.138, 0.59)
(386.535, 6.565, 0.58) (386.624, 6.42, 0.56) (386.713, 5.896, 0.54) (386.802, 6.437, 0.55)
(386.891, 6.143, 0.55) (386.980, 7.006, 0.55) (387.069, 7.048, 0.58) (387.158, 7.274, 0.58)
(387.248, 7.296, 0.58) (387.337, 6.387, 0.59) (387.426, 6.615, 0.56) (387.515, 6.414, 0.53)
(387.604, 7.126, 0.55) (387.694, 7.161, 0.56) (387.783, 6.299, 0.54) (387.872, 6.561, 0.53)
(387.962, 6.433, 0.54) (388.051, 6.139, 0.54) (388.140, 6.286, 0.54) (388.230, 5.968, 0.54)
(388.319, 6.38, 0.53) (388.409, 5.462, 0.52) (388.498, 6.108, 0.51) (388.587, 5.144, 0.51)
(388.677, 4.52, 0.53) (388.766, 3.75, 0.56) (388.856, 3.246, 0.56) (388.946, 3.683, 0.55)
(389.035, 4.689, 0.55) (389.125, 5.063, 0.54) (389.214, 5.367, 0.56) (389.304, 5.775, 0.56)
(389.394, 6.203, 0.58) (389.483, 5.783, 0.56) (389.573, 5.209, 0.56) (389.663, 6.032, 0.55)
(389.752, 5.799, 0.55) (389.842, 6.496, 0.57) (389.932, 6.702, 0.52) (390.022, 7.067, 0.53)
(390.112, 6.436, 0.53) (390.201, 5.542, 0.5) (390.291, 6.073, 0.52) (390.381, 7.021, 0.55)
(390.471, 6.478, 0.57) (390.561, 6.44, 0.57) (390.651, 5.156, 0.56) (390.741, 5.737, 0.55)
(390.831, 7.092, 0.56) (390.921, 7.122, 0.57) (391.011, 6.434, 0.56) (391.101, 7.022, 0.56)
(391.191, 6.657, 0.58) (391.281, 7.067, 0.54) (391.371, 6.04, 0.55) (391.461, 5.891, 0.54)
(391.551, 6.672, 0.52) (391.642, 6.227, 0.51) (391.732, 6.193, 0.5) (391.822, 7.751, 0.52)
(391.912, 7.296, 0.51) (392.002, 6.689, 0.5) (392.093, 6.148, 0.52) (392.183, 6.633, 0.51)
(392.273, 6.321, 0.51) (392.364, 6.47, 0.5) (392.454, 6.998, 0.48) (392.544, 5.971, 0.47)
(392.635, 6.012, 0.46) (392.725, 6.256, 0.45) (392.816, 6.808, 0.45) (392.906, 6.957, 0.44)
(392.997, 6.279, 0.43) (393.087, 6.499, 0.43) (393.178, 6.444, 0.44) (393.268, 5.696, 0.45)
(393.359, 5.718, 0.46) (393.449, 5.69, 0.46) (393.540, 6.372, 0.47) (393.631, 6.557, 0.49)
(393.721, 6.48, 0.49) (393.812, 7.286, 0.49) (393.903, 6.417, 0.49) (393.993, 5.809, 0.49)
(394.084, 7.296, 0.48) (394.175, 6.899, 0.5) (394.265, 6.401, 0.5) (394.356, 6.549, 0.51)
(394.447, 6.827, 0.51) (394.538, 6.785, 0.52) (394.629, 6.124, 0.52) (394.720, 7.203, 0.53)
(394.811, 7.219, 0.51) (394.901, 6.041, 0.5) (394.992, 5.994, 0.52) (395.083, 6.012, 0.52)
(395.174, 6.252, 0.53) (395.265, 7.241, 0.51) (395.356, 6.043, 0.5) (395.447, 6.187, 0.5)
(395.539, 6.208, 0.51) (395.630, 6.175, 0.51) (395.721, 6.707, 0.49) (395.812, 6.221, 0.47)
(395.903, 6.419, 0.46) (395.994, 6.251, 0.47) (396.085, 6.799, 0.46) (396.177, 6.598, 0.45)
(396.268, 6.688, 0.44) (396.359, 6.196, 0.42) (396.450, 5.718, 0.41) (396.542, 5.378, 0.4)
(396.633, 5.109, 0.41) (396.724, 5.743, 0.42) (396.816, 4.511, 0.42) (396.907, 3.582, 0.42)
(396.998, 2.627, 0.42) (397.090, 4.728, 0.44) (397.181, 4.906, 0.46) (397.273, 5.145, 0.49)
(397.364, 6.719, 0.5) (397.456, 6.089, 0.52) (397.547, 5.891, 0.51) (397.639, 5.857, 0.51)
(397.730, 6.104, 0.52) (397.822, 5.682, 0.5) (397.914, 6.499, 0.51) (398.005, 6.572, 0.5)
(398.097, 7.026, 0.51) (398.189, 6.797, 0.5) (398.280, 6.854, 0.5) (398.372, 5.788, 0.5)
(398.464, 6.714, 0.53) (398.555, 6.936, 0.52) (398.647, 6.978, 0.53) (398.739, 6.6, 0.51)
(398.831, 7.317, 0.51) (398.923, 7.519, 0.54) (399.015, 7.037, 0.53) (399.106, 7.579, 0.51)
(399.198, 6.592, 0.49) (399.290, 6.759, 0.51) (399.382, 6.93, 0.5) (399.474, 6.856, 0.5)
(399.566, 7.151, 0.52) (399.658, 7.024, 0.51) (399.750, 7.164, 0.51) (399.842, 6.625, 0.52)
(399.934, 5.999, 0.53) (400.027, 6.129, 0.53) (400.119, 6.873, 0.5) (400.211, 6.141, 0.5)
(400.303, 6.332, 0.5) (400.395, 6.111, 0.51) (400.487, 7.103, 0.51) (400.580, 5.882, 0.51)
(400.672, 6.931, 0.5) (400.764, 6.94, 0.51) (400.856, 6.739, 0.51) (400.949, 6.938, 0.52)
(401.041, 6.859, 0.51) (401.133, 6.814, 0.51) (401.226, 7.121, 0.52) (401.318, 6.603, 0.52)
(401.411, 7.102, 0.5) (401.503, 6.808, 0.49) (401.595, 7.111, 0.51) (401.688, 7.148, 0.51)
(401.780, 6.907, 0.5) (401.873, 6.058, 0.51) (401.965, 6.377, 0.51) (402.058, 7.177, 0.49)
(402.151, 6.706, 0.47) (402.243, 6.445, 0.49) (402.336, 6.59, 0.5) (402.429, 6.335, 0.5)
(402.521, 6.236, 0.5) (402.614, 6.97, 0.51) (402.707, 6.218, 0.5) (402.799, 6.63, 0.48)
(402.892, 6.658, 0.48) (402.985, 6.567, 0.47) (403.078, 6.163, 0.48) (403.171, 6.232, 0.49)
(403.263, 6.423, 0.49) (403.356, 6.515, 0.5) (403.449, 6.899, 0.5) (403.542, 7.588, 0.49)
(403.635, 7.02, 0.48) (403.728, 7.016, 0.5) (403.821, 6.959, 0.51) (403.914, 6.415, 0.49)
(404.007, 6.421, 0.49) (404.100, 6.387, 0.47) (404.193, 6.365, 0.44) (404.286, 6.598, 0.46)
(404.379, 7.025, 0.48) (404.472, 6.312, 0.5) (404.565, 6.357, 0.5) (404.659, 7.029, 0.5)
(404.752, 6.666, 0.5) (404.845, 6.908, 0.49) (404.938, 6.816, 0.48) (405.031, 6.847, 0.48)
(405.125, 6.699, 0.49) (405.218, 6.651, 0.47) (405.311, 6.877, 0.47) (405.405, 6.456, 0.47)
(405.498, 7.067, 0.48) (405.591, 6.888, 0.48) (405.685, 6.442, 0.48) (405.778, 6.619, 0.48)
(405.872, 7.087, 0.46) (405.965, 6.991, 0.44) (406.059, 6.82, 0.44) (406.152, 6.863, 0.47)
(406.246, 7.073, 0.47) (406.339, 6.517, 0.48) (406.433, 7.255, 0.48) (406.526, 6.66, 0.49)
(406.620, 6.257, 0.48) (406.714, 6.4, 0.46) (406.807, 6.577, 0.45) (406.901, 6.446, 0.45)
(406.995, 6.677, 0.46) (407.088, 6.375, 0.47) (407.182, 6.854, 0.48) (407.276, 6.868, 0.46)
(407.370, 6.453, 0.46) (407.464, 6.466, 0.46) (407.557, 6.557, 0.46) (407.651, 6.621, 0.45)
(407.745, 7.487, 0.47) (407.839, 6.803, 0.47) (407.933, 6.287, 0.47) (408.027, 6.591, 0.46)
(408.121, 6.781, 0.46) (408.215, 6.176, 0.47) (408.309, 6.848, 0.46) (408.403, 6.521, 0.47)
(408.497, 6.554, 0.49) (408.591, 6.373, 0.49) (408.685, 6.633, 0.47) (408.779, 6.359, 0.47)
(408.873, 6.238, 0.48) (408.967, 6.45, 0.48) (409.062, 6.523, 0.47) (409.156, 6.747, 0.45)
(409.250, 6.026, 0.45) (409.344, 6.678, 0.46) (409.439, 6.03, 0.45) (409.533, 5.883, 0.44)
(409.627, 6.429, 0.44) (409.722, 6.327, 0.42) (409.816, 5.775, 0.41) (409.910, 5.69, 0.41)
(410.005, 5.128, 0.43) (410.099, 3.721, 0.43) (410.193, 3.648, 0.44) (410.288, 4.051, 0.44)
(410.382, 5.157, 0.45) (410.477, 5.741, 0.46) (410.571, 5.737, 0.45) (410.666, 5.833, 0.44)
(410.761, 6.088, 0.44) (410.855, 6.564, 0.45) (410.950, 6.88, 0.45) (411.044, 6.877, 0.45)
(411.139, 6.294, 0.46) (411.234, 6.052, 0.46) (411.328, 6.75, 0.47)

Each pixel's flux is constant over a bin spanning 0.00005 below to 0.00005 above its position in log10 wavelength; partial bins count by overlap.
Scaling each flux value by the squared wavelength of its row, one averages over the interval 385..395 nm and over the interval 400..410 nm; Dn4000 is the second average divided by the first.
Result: 1.1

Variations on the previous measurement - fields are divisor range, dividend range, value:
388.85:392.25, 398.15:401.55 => 1.15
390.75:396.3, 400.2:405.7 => 1.08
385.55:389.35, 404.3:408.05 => 1.20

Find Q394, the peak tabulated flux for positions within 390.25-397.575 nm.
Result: 7.751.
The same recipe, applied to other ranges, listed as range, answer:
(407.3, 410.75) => 7.487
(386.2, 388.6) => 7.296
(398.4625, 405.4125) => 7.588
